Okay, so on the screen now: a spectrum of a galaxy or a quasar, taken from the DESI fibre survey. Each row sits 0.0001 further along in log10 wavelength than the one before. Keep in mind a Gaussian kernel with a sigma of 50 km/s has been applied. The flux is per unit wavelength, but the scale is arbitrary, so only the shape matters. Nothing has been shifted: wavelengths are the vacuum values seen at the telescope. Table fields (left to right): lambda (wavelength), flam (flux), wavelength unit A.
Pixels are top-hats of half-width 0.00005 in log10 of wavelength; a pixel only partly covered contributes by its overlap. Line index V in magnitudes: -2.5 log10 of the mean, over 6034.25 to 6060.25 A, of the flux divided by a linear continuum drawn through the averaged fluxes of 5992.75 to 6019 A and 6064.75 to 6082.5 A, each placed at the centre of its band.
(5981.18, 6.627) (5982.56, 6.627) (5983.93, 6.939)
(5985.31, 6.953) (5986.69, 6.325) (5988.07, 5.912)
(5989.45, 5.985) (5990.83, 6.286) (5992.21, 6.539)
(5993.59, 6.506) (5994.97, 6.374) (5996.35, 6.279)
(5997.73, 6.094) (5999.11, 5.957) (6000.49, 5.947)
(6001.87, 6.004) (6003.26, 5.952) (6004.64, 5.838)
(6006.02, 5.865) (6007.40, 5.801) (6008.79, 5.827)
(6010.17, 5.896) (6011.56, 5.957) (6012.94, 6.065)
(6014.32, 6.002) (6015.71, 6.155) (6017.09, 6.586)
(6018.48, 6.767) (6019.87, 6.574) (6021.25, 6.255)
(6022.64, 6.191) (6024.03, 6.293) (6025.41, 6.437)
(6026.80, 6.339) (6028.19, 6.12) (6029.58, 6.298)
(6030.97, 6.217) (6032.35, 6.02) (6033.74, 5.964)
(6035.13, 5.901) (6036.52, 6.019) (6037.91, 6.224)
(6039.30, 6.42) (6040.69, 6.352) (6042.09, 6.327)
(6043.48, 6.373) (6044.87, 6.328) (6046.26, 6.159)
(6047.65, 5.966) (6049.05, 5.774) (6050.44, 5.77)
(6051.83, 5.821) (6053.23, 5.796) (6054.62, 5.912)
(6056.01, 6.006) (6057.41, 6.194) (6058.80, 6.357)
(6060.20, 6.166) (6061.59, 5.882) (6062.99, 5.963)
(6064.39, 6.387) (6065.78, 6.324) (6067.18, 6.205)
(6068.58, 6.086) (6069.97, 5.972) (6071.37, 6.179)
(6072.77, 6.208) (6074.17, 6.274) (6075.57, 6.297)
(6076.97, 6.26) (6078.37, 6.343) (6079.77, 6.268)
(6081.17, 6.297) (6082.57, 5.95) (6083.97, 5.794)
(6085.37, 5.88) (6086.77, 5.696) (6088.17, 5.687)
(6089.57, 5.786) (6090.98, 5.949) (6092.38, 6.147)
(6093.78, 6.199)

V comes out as 0.01 mag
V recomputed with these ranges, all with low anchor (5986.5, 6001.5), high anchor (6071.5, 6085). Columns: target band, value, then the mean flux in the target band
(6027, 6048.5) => 0.00 mag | 6.18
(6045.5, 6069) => 0.02 mag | 6.05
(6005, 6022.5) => 0.01 mag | 6.14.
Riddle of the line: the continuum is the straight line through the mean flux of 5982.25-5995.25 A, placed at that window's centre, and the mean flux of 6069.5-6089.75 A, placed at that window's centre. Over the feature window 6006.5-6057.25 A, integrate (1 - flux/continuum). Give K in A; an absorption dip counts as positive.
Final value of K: 1.0 A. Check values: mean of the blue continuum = 6.44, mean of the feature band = 6.14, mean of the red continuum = 6.07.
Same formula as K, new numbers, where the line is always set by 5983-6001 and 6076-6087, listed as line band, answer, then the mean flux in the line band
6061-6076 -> -0.1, 6.16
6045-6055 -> 0.4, 5.91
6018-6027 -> -0.2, 6.4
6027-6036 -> 0.2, 6.1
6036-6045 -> -0.1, 6.29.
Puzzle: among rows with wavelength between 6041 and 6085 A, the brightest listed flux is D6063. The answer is 6.387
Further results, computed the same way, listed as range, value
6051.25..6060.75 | 6.357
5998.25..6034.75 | 6.767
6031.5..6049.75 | 6.42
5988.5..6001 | 6.539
